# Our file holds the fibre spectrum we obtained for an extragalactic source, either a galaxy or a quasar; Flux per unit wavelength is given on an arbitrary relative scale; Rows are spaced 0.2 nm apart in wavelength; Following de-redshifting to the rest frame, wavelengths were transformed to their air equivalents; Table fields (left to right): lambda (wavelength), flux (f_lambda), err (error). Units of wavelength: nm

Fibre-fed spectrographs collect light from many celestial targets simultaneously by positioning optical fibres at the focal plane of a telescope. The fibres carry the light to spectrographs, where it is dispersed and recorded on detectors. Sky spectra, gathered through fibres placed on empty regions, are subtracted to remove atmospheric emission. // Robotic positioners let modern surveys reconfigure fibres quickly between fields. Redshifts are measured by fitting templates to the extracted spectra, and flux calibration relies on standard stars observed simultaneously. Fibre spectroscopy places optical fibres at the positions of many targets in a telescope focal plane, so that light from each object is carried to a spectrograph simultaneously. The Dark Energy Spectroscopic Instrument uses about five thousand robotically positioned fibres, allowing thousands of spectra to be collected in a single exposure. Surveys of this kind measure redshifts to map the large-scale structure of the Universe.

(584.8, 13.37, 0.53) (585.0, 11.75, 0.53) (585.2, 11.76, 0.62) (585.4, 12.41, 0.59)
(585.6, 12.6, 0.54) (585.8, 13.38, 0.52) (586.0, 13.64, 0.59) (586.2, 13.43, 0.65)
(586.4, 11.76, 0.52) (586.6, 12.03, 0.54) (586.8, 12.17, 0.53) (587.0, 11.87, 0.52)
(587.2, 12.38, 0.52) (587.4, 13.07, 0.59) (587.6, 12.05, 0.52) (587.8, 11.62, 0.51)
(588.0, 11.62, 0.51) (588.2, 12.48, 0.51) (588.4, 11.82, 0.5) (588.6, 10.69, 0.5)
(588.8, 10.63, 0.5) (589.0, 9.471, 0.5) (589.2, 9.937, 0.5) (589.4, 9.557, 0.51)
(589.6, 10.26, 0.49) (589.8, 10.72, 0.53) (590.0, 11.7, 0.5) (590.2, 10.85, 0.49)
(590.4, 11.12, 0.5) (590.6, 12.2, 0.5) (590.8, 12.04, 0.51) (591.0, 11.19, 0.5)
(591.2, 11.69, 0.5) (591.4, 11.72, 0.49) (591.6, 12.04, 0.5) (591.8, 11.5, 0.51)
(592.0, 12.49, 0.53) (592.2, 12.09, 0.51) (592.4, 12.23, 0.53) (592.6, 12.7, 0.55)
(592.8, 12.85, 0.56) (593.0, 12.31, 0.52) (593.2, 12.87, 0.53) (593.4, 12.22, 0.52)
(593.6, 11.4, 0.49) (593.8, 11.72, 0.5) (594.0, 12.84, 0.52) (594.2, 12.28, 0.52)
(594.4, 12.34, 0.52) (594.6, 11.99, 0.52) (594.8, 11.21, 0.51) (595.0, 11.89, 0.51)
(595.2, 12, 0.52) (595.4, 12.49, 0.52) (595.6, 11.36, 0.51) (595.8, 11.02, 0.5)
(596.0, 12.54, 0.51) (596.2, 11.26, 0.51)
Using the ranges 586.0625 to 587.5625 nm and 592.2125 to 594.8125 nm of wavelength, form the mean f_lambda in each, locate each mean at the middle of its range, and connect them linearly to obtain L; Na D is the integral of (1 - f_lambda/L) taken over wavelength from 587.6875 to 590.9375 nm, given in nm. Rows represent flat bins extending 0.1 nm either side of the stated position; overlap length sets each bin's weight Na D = 0.34 nm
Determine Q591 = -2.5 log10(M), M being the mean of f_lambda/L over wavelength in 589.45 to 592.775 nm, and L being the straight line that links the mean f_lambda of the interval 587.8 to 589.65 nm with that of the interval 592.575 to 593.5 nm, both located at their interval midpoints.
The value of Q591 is 0.01 mag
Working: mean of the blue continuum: 10.8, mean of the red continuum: 12.6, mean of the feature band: 11.7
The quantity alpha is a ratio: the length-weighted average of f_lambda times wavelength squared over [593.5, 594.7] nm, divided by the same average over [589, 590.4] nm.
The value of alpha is 1.17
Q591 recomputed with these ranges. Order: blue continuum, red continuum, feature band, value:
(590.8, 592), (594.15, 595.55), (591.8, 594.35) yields -0.040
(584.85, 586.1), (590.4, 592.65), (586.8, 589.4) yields 0.083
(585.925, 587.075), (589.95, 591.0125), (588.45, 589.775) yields 0.164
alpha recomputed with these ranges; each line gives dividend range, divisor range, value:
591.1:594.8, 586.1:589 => 1.04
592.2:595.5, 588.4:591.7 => 1.12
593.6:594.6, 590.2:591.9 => 1.06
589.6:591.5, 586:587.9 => 0.94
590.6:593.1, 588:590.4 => 1.13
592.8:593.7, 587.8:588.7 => 1.07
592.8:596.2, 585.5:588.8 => 1.01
